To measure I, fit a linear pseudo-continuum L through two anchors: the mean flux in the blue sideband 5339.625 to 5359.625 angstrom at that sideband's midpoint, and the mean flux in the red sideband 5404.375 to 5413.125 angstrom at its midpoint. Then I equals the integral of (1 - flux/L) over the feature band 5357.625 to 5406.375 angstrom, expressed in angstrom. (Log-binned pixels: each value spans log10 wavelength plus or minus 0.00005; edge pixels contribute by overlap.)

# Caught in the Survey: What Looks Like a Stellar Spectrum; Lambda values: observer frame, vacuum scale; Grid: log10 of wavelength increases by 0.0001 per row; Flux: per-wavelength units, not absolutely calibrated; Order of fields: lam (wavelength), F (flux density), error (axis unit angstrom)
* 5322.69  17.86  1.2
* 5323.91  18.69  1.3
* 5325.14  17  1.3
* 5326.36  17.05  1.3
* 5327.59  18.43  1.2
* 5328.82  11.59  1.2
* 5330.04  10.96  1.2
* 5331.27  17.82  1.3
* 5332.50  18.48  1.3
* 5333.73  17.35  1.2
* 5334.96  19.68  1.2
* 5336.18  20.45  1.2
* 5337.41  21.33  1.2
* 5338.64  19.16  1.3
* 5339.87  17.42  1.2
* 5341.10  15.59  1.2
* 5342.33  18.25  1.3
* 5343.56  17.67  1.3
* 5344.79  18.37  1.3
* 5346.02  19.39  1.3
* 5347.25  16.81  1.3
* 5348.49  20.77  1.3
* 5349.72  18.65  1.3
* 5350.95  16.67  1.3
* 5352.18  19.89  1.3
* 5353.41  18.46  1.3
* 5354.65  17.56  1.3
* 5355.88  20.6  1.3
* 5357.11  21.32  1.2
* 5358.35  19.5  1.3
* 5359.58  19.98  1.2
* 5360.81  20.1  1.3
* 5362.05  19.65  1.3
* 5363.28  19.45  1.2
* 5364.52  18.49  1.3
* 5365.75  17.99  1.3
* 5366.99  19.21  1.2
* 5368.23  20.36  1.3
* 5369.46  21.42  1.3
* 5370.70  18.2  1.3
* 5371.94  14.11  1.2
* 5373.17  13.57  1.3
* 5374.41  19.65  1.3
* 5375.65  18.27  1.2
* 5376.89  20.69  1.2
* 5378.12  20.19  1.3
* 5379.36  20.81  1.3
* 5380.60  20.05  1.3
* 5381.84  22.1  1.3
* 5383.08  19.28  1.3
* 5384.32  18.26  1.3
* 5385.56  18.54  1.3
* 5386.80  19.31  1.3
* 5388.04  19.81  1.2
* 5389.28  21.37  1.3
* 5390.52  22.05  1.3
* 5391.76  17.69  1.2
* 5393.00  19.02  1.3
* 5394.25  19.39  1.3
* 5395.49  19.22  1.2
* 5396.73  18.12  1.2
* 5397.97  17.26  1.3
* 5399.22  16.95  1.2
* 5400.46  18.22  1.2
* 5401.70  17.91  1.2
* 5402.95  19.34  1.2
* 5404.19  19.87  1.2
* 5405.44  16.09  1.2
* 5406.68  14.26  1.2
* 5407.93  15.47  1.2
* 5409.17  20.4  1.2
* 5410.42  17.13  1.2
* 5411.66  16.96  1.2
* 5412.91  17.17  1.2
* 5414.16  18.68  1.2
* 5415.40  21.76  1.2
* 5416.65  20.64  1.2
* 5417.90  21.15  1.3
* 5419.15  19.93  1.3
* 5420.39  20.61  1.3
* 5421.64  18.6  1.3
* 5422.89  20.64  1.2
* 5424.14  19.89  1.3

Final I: -3.6 angstrom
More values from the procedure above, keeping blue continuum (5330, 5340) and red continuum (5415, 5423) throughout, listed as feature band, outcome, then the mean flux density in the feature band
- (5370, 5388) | 0.6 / 18.8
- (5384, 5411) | 2.0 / 18.4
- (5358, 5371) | -0.2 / 19.5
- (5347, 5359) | -0.1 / 19.1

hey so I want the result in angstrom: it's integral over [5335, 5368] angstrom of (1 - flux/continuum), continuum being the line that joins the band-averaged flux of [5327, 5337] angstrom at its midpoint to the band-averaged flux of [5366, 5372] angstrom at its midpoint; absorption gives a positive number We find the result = -1.76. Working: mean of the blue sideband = 16.9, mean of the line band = 19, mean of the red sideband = 19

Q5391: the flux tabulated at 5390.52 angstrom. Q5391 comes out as 22.05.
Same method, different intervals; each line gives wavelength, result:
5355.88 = 20.6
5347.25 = 16.81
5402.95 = 19.34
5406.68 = 14.26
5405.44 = 16.09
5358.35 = 19.5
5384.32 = 18.26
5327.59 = 18.43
